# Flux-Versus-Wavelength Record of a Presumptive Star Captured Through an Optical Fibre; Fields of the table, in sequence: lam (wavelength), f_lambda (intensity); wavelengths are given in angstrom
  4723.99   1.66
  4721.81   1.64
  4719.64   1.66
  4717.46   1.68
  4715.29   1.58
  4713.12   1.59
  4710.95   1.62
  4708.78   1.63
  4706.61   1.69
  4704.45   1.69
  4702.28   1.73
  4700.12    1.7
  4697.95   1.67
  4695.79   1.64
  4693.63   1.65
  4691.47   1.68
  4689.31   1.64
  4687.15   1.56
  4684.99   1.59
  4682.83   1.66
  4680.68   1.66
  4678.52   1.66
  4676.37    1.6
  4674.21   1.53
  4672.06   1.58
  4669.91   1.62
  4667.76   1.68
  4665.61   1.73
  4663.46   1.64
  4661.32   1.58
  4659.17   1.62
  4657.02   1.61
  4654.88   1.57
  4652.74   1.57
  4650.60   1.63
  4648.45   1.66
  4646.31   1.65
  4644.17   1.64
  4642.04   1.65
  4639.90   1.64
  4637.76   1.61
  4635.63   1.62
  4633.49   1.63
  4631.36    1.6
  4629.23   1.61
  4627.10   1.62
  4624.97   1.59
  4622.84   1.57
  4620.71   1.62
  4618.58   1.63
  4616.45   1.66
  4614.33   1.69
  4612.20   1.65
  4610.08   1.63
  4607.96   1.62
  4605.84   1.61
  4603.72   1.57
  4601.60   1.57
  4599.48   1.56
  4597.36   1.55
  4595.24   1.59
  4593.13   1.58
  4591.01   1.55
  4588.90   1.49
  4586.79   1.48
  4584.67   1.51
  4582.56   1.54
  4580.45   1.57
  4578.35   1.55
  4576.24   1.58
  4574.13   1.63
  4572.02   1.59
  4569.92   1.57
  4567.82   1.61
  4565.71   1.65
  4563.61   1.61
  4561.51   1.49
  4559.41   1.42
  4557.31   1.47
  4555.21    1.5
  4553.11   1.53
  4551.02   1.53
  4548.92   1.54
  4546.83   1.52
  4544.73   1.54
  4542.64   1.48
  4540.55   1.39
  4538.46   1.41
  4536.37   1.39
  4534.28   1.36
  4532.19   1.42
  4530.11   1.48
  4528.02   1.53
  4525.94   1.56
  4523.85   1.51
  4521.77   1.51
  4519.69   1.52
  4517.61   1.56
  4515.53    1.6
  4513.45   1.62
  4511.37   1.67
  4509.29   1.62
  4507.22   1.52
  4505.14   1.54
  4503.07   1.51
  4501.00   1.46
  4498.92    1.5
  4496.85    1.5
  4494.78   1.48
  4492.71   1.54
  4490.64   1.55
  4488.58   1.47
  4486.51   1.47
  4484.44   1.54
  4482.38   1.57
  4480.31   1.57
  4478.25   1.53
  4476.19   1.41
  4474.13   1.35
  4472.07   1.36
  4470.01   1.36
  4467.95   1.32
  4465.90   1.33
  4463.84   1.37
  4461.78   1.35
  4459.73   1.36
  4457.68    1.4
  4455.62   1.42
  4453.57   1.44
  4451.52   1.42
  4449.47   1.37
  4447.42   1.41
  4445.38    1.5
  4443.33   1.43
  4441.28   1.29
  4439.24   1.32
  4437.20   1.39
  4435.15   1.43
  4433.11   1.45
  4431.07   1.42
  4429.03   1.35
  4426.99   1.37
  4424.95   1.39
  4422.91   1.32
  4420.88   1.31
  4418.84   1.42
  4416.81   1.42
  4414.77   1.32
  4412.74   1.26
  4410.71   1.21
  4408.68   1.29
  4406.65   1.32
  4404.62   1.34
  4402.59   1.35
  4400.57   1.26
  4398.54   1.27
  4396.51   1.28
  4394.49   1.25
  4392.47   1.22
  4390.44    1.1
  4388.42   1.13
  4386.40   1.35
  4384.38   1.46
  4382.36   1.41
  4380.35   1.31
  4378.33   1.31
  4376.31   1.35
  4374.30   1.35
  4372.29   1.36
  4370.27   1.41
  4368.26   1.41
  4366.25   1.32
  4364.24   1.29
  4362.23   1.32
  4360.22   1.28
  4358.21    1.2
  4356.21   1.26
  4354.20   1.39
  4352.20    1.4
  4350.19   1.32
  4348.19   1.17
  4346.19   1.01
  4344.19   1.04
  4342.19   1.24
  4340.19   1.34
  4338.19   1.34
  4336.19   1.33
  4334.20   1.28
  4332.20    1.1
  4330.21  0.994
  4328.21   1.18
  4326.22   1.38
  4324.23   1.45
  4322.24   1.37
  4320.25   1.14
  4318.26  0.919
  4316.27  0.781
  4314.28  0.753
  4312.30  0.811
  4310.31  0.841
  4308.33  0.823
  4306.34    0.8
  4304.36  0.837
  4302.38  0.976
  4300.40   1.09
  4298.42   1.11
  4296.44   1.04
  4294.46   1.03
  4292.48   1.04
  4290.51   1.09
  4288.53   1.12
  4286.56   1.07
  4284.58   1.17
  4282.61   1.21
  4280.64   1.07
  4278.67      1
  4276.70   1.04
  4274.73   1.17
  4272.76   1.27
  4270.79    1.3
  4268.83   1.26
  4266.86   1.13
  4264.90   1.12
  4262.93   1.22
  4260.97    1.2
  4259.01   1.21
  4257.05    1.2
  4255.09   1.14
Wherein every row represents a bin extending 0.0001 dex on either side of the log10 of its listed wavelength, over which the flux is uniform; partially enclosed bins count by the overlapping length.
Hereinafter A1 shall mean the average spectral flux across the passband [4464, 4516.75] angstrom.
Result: 1.49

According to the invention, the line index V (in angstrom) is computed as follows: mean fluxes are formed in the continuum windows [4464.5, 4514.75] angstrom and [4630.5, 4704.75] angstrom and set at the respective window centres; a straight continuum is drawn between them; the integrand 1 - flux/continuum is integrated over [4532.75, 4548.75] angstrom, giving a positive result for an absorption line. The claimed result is 0.9 angstrom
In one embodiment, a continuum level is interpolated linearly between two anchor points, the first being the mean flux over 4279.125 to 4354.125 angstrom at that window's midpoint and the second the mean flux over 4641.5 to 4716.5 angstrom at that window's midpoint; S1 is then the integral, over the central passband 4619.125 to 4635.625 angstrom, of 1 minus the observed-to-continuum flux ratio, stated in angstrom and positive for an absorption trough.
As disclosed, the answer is -0.5 angstrom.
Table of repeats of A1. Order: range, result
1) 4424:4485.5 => 1.41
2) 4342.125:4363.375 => 1.24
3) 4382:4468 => 1.34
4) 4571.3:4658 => 1.6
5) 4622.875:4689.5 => 1.62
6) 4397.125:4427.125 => 1.32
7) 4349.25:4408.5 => 1.31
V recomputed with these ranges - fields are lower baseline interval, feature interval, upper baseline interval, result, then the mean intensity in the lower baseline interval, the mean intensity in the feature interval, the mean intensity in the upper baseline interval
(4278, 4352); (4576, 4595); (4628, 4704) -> -0.4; 1.09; 1.54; 1.63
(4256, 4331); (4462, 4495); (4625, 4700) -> -2.2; 1.08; 1.45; 1.63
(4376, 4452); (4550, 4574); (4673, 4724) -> -0.8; 1.34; 1.55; 1.64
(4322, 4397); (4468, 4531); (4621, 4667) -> -2.7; 1.28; 1.51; 1.62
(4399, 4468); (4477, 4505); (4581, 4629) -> -1.5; 1.36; 1.51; 1.59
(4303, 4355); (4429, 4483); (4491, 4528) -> 0.4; 1.12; 1.4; 1.54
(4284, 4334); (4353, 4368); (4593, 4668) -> -2.2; 1.04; 1.3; 1.62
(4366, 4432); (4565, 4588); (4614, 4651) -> -0.2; 1.32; 1.57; 1.63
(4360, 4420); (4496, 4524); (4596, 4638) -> -1.5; 1.31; 1.55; 1.61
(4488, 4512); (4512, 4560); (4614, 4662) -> 1.7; 1.53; 1.5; 1.62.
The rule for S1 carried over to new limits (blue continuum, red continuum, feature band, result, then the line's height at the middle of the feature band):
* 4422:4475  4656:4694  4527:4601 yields -0.7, 1.51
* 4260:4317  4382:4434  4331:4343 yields -1.1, 1.16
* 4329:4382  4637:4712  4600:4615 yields -0.5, 1.56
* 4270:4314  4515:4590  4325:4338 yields -1.3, 1.11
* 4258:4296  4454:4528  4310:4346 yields 2.8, 1.22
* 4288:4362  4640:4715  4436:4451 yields -1.1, 1.29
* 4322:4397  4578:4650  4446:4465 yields 0.1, 1.4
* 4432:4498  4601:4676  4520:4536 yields 0.2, 1.5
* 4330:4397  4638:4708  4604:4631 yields -0.9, 1.57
